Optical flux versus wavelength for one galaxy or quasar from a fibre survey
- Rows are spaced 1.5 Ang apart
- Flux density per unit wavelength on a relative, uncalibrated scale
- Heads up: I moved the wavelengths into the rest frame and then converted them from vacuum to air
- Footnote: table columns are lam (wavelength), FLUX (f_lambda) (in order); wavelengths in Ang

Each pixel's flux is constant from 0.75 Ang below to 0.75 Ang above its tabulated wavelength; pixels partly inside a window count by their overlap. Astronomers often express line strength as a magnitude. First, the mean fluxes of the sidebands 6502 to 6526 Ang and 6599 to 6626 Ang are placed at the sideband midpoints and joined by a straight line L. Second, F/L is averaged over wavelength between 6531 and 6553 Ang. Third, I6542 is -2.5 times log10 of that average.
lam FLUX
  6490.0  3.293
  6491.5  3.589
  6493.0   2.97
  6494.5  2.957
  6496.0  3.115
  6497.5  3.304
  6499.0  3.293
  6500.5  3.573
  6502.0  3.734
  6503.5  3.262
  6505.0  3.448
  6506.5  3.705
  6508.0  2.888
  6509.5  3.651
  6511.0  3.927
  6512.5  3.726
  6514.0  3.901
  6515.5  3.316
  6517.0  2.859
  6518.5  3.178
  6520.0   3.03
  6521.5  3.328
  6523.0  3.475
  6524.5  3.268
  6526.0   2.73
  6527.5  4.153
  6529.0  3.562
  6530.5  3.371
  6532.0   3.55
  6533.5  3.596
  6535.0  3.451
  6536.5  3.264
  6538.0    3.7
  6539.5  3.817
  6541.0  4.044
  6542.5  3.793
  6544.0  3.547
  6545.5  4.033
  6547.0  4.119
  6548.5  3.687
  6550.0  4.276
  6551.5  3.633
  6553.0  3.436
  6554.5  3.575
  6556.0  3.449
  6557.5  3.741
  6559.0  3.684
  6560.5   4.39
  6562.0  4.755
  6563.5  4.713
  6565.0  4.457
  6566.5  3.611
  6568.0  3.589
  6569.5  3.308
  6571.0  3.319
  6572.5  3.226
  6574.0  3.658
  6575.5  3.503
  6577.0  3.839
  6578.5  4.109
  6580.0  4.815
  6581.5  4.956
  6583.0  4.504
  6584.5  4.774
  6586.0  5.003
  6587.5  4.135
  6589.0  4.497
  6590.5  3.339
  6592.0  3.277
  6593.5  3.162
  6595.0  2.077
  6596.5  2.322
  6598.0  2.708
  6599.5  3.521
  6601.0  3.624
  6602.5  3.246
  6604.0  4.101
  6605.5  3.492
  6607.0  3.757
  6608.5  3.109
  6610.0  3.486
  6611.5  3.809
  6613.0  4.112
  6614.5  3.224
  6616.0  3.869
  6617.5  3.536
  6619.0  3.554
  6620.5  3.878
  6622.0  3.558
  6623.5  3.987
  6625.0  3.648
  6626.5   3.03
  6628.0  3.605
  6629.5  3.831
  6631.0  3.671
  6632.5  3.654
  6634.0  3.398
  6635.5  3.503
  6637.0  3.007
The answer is -0.08 mag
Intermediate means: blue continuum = 3.39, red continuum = 3.63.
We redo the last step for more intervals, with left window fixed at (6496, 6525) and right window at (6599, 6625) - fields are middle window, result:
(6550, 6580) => -0.09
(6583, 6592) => -0.19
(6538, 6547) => -0.11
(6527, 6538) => -0.03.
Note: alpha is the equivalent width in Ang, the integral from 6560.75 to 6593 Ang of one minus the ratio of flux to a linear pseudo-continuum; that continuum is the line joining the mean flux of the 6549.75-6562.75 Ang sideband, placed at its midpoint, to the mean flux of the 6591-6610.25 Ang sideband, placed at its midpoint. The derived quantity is -4.6 Ang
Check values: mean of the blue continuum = 3.87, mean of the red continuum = 3.22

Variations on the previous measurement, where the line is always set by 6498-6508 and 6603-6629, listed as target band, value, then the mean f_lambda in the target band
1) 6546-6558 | -0.7 Ang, 3.75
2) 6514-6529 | 0.8 Ang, 3.31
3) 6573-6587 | -2.9 Ang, 4.33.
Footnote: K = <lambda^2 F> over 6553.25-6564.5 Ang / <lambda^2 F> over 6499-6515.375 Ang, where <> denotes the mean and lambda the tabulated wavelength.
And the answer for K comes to 1.15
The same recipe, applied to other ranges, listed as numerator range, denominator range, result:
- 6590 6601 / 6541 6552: 0.77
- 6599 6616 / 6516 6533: 1.11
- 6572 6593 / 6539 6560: 1.10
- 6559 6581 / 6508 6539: 1.16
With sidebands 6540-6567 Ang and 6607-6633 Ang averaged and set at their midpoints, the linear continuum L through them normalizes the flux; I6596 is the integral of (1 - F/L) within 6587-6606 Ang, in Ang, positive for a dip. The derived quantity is 2.1 Ang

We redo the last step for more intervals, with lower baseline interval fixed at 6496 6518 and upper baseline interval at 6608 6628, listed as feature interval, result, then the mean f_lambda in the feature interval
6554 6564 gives -1.5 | 4.04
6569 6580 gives -0.3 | 3.66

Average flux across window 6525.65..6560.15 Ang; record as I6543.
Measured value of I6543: 3.68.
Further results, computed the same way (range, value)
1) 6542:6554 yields 3.81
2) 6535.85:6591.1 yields 3.96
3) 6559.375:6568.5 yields 4.25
